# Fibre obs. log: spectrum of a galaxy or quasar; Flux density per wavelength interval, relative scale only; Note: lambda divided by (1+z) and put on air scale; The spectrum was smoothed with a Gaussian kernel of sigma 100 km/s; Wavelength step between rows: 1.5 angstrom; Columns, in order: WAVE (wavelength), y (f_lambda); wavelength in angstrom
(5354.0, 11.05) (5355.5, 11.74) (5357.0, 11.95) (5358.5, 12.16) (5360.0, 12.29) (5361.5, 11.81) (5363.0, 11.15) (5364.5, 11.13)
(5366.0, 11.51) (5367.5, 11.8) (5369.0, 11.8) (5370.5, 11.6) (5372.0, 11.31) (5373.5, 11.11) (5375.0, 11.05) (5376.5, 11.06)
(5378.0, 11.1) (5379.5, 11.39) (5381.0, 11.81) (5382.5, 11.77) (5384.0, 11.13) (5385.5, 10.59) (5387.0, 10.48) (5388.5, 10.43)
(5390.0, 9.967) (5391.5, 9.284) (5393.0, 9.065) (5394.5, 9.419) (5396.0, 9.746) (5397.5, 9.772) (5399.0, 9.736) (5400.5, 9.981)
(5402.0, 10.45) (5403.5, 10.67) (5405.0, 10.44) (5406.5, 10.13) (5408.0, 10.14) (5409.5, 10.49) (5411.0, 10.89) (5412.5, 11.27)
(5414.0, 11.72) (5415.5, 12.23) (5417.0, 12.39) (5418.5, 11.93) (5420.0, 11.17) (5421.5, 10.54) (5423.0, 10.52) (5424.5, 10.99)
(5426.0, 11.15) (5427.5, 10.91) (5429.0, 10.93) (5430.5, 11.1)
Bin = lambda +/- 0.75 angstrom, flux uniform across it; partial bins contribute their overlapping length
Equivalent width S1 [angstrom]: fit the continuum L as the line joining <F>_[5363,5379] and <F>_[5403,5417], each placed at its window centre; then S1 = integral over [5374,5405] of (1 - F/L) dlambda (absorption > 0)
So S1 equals 2.0 angstrom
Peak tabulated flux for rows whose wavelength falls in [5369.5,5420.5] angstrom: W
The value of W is 12.39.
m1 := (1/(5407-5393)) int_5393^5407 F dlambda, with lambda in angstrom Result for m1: 9.98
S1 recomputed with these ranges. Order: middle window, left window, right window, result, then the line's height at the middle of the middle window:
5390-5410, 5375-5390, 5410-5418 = 2.5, 11.4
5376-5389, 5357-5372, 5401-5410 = 0.0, 11.1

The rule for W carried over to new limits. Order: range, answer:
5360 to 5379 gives 12.29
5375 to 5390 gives 11.81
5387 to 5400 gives 10.48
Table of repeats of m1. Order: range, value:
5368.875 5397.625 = 10.7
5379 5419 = 10.6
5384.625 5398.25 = 9.87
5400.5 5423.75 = 11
